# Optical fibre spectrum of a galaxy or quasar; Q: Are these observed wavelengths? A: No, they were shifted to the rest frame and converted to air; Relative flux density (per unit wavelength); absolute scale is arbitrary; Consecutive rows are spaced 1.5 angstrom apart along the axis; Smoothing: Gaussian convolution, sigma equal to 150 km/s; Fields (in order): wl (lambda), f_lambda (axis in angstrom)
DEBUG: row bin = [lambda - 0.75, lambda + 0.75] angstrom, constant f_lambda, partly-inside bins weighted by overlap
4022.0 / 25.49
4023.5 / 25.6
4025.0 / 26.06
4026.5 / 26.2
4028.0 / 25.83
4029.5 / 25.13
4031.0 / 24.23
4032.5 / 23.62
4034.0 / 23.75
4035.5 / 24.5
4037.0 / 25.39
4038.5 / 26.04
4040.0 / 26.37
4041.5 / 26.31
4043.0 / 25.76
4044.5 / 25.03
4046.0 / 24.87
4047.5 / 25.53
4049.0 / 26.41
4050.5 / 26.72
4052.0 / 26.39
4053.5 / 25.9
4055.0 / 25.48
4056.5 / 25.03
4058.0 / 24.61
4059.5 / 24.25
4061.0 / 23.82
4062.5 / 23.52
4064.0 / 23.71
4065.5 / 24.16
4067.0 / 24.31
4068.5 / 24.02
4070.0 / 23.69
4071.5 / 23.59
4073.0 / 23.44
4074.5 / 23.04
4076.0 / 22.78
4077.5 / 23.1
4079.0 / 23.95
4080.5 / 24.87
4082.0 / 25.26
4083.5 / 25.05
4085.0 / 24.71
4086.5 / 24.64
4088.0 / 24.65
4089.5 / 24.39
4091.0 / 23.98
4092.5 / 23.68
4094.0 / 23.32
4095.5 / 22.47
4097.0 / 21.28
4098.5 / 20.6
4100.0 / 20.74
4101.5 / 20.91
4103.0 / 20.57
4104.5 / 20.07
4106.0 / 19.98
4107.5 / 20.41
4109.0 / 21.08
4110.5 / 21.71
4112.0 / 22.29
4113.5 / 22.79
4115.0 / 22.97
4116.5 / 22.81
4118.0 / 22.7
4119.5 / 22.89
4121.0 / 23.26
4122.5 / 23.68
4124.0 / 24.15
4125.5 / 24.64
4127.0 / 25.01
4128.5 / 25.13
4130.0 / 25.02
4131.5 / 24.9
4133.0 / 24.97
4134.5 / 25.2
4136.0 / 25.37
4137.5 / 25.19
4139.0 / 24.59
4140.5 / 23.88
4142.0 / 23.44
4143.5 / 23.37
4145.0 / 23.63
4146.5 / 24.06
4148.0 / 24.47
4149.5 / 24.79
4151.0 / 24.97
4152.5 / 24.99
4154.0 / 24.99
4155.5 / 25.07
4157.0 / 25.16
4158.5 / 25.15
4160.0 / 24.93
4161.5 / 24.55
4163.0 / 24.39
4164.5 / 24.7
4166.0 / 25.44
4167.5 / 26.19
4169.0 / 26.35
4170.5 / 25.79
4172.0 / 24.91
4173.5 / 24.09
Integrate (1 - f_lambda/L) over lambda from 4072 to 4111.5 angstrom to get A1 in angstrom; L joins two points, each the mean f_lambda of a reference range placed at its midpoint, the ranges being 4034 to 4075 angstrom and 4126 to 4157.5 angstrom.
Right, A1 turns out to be 3.30 angstrom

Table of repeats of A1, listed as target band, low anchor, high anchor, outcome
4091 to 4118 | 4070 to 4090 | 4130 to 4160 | 2.9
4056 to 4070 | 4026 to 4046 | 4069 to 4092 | 0.2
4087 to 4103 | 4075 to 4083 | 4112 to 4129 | 0.9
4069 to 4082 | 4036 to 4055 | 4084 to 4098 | 0.4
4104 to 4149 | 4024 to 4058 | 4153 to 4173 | 3.2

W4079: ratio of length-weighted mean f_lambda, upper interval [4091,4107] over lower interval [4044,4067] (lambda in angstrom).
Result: 0.86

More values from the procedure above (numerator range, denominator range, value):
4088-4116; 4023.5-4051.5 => 0.86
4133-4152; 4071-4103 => 1.05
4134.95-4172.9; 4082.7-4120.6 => 1.11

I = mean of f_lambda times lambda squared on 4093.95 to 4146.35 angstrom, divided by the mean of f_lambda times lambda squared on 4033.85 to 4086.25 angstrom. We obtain 1.0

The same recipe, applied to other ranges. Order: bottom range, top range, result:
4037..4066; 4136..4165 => 1.02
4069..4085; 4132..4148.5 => 1.05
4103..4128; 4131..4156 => 1.11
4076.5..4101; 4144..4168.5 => 1.09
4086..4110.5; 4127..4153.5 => 1.14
